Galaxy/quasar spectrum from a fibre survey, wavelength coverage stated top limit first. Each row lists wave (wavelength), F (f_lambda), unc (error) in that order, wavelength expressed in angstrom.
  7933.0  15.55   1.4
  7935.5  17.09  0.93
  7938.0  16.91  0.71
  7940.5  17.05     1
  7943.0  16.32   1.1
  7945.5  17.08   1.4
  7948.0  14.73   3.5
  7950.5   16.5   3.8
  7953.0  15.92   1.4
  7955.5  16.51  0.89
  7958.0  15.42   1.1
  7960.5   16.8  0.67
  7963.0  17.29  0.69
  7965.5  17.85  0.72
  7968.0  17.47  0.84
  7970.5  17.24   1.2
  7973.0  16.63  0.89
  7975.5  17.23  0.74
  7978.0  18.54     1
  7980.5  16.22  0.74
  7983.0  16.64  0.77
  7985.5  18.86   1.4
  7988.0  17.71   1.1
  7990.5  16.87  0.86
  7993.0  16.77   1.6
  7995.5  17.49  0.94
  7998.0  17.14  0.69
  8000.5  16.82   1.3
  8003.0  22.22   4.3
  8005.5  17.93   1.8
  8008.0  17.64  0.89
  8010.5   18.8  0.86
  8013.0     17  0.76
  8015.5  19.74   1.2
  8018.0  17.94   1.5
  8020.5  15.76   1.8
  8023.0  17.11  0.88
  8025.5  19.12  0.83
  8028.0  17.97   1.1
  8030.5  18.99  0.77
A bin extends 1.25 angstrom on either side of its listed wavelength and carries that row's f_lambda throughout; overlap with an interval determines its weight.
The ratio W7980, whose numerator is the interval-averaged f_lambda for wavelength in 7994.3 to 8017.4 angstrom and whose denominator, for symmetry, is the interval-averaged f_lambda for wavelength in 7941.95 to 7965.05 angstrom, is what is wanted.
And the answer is 1.1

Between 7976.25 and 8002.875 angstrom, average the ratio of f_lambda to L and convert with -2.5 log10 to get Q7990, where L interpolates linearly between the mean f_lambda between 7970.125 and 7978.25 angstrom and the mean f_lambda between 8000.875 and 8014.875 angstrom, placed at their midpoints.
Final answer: 0.02 mag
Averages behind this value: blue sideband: 17.3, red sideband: 18.6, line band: 17.5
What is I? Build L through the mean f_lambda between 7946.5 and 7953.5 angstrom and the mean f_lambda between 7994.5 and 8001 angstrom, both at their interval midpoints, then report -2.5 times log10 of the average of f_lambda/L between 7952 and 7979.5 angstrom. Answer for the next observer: -0.05 mag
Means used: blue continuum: 15.7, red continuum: 17.2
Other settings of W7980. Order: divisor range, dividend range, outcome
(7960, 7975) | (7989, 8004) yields 1.03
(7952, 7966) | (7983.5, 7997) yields 1.05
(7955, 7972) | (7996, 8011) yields 1.08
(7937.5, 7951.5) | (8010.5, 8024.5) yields 1.08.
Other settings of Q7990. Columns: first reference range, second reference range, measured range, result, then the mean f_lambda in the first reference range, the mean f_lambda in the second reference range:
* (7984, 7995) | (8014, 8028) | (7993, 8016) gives -0.03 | 17.5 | 17.9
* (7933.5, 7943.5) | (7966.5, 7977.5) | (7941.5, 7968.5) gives 0.03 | 16.8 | 17.3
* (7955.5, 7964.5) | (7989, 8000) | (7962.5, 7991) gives -0.04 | 16.5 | 17.1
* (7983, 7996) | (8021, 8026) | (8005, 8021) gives -0.02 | 17.5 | 17.6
